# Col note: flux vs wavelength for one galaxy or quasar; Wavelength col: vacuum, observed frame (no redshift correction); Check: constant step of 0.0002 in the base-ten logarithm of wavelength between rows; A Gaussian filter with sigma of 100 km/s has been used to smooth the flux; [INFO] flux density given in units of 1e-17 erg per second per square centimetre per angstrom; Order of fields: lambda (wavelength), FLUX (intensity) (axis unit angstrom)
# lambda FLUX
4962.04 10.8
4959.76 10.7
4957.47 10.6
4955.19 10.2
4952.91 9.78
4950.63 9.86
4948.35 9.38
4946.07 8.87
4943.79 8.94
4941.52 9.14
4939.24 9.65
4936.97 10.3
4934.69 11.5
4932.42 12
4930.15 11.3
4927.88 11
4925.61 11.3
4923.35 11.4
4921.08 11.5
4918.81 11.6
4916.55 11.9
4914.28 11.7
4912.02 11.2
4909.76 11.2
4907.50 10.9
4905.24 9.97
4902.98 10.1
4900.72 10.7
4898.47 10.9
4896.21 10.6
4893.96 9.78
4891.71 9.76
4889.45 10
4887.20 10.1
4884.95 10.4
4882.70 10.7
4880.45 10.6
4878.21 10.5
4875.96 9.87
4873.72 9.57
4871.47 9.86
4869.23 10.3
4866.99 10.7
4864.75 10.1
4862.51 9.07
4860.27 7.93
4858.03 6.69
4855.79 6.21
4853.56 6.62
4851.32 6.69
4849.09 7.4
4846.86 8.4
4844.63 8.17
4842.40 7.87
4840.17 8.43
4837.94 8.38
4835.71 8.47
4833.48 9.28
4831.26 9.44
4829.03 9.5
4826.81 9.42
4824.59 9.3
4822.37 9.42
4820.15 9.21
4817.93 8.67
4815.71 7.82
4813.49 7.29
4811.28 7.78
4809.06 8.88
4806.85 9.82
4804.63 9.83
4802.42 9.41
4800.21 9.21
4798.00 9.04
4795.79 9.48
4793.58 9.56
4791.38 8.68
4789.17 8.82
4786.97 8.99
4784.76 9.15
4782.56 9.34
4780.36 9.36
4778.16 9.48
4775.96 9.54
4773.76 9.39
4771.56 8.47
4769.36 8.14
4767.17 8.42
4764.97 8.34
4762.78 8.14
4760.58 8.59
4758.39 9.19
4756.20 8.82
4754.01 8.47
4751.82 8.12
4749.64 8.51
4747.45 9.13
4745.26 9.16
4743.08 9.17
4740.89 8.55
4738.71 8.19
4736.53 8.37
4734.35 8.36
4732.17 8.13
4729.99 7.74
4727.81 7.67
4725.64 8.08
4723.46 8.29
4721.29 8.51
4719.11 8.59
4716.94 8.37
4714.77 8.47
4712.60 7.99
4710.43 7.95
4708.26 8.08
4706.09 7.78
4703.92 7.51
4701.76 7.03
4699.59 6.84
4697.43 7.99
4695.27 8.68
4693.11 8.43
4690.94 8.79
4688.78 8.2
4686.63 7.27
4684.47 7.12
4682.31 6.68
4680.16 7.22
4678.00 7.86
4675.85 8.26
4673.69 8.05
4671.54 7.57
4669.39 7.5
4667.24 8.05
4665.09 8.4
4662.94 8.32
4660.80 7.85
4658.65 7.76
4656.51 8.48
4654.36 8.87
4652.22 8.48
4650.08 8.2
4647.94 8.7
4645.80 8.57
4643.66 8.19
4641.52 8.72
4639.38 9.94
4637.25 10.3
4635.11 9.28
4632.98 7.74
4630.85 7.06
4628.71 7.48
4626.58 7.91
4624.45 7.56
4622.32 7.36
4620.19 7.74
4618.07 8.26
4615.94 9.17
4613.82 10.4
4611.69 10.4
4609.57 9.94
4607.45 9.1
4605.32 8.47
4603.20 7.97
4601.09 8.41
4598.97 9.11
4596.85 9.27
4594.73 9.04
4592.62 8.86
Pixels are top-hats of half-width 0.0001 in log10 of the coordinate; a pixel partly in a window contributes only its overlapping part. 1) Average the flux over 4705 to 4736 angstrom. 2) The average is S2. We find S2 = 8.15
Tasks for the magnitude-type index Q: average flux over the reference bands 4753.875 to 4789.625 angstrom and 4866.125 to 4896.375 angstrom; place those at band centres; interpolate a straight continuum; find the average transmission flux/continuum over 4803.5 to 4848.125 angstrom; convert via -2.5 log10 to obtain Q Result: 0.09 mag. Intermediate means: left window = 8.87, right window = 10.2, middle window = 8.76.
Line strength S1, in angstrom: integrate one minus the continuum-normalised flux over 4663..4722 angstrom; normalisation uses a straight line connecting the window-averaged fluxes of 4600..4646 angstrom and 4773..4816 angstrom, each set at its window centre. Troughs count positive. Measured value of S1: 6.1 angstrom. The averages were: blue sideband 8.64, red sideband 9.06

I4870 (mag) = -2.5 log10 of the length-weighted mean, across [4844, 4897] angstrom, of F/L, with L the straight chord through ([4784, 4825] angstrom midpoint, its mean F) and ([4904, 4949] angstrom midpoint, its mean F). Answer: 0.088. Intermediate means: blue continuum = 8.96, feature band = 9.17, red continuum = 10.7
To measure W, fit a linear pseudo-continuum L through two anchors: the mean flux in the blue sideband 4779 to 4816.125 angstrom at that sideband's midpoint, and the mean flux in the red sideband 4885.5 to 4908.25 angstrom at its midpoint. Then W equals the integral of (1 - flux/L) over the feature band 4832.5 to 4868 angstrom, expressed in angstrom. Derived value 5.6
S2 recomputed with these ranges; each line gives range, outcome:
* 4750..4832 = 8.93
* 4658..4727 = 7.92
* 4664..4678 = 7.96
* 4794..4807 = 9.44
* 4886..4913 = 10.4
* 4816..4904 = 9.2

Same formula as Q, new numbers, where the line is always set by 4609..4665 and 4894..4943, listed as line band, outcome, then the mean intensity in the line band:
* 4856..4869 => 0.185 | 8.8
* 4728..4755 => 0.117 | 8.46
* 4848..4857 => 0.468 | 6.73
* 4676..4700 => 0.155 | 7.78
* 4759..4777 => 0.120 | 8.64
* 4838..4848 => 0.240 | 8.23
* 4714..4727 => 0.108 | 8.37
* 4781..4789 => 0.075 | 9.14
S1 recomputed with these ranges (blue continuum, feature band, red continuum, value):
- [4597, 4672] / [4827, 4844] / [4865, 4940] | 2.3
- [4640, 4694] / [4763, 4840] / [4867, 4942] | 4.6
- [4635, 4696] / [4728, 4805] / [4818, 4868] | -4.0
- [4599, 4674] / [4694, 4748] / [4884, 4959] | 5.4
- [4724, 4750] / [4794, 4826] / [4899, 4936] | 1.9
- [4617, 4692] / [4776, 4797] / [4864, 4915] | 0.4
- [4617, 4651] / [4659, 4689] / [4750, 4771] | 2.3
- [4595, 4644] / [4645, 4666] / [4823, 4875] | 0.8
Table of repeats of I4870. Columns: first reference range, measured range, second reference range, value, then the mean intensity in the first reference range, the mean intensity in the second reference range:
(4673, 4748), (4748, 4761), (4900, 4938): 0.009 mag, 8.07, 11.2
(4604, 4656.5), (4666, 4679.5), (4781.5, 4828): 0.115 mag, 8.65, 9.01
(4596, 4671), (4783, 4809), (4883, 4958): 0.047 mag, 8.53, 10.5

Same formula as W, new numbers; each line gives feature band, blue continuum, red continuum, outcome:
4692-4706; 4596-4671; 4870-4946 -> 2.0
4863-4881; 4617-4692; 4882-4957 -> -0.1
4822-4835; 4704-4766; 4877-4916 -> 0.4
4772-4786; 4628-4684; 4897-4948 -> 0.1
